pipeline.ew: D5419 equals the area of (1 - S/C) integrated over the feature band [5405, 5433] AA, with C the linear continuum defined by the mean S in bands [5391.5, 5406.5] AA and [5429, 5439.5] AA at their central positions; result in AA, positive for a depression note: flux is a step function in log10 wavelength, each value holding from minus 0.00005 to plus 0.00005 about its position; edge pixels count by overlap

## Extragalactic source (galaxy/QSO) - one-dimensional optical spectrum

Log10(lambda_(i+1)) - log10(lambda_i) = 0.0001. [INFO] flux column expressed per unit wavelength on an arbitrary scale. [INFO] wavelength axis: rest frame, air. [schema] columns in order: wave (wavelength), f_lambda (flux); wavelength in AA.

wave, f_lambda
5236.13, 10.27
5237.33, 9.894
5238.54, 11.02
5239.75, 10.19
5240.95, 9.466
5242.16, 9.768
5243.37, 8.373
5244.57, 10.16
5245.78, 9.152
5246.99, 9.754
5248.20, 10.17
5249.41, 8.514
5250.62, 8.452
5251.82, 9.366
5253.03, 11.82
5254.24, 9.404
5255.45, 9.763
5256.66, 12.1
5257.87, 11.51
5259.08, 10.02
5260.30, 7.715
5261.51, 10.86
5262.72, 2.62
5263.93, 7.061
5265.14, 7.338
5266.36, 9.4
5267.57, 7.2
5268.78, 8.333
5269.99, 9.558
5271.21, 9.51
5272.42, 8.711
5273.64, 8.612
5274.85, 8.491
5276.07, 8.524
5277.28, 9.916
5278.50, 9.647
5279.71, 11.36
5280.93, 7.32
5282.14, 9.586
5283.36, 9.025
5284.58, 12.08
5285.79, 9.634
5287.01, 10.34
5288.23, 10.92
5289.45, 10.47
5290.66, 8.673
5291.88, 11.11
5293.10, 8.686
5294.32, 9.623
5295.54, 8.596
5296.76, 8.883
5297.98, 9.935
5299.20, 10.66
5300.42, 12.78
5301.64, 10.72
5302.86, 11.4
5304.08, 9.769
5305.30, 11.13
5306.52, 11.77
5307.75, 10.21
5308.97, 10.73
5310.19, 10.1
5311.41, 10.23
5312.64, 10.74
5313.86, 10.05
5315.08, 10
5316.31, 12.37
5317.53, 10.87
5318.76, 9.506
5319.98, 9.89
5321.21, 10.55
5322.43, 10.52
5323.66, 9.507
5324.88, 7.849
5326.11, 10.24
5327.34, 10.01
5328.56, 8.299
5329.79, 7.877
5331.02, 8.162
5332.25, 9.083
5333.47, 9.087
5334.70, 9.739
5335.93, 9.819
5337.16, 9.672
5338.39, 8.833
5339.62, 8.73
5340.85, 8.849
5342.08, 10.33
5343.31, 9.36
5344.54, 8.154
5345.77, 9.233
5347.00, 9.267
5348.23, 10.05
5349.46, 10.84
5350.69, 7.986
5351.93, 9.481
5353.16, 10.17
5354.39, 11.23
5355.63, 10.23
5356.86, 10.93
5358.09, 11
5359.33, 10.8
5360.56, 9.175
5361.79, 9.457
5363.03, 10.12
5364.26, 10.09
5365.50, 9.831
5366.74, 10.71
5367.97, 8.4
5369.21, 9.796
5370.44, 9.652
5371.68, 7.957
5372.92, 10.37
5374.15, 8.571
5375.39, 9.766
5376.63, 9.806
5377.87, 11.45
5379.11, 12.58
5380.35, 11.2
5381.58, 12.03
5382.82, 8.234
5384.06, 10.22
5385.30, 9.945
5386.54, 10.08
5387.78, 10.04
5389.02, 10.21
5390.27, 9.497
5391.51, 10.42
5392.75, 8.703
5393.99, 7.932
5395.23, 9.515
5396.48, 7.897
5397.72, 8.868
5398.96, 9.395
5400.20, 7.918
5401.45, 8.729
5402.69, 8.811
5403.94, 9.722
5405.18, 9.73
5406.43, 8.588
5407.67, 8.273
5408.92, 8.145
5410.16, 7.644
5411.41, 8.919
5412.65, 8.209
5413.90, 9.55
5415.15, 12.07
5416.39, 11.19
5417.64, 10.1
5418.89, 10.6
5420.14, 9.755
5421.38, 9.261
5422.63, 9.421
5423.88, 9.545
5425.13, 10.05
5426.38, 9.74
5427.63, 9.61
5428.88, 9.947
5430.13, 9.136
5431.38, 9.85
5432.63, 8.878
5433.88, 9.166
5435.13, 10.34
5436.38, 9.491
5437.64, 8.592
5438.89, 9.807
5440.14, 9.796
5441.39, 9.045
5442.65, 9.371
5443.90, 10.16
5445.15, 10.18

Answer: -0.88 AA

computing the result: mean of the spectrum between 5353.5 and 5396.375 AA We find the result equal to 9.97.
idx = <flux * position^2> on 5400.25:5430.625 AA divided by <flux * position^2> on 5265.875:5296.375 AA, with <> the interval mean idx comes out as 1.05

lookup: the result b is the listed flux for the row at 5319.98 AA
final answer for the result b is 9.89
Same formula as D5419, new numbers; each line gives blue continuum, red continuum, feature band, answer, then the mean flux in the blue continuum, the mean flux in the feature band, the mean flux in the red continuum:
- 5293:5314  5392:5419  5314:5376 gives 1.3 AA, 10.4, 9.65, 9.09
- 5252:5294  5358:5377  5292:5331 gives -2.6 AA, 9.33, 10.1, 9.68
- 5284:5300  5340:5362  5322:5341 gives 1.4 AA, 10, 9.13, 9.81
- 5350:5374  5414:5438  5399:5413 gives 1.7 AA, 9.84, 8.65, 9.83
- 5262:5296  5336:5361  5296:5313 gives -2.5 AA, 9.02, 10.6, 9.72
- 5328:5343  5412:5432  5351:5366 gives -1.5 AA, 9.05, 10.2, 9.88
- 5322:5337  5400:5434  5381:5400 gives -0.3 AA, 9.18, 9.49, 9.4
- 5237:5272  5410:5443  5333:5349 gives 0.2 AA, 9.25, 9.33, 9.62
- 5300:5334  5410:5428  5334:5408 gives 2.1 AA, 10.1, 9.64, 9.76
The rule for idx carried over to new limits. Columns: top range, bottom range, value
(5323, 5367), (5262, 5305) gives 1.05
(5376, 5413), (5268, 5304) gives 1.01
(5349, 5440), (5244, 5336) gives 1.04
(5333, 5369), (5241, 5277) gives 1.11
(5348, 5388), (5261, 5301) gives 1.12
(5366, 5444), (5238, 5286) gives 1.09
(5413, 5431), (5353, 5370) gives 1.01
